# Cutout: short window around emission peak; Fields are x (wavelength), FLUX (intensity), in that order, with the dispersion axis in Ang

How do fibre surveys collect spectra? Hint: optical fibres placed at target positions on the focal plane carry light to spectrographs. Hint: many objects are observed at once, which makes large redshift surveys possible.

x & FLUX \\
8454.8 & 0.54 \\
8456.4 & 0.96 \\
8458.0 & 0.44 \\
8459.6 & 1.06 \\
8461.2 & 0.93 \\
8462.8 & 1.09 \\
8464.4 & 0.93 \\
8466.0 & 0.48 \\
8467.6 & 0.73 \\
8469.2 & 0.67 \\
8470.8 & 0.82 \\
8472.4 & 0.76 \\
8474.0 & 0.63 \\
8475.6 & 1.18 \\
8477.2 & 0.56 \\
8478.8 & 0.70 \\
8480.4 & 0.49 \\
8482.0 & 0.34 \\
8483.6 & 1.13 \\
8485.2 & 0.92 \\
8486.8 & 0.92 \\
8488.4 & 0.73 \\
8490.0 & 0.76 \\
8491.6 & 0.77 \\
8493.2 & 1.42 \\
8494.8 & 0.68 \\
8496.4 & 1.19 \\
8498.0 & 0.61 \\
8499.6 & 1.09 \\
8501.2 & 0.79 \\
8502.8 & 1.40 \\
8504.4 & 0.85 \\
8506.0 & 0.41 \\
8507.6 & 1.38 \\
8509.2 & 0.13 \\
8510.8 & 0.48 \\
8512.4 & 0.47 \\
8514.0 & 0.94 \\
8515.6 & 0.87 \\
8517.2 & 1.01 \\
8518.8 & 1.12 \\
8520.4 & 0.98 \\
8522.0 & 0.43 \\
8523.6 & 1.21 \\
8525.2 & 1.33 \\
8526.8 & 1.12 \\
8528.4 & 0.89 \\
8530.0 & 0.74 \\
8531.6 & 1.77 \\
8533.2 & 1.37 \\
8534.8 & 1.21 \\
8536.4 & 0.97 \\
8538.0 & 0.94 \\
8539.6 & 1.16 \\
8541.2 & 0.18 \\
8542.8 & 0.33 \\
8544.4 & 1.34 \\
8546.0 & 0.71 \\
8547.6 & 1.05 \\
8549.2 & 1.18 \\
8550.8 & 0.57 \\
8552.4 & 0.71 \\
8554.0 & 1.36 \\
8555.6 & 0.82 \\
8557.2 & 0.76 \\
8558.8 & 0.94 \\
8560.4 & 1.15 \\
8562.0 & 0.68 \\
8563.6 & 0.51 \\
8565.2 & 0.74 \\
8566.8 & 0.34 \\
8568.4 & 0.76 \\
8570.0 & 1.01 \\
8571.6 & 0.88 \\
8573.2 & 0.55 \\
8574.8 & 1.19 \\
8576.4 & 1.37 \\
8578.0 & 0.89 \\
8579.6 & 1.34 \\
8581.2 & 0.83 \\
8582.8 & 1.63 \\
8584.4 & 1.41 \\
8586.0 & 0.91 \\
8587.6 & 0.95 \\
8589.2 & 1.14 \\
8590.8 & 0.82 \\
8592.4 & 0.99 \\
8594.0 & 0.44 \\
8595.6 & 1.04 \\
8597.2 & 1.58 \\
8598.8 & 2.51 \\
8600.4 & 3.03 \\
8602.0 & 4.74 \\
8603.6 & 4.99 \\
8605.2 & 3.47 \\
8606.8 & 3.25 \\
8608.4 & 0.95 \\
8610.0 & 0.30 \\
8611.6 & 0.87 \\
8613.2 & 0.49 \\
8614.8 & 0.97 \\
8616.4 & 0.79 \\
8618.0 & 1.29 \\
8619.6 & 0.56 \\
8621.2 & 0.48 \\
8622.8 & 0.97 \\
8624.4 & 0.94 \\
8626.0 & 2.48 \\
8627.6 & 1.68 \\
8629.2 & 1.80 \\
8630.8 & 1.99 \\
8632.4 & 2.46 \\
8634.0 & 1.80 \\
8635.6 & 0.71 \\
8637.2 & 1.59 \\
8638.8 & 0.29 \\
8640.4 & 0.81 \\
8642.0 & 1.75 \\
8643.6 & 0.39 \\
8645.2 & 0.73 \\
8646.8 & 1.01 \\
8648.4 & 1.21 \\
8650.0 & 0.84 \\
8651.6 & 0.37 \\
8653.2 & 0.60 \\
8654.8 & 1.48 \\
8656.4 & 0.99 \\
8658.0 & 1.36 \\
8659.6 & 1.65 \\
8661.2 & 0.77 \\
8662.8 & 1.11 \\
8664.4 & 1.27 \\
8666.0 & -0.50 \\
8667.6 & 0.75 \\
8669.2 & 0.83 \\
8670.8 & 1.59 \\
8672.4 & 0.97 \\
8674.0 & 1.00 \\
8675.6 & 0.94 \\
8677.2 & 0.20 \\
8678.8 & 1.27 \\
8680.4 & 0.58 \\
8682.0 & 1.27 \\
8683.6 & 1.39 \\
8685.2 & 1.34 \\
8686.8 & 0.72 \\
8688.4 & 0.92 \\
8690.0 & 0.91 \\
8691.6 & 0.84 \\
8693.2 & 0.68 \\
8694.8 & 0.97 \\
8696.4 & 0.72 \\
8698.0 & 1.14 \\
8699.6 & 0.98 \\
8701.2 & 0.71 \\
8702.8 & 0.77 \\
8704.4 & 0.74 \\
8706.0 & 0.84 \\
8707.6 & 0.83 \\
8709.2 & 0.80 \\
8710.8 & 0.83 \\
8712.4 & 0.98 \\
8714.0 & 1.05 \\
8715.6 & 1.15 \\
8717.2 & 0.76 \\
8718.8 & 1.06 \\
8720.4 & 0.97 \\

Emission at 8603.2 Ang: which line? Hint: H-alpha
